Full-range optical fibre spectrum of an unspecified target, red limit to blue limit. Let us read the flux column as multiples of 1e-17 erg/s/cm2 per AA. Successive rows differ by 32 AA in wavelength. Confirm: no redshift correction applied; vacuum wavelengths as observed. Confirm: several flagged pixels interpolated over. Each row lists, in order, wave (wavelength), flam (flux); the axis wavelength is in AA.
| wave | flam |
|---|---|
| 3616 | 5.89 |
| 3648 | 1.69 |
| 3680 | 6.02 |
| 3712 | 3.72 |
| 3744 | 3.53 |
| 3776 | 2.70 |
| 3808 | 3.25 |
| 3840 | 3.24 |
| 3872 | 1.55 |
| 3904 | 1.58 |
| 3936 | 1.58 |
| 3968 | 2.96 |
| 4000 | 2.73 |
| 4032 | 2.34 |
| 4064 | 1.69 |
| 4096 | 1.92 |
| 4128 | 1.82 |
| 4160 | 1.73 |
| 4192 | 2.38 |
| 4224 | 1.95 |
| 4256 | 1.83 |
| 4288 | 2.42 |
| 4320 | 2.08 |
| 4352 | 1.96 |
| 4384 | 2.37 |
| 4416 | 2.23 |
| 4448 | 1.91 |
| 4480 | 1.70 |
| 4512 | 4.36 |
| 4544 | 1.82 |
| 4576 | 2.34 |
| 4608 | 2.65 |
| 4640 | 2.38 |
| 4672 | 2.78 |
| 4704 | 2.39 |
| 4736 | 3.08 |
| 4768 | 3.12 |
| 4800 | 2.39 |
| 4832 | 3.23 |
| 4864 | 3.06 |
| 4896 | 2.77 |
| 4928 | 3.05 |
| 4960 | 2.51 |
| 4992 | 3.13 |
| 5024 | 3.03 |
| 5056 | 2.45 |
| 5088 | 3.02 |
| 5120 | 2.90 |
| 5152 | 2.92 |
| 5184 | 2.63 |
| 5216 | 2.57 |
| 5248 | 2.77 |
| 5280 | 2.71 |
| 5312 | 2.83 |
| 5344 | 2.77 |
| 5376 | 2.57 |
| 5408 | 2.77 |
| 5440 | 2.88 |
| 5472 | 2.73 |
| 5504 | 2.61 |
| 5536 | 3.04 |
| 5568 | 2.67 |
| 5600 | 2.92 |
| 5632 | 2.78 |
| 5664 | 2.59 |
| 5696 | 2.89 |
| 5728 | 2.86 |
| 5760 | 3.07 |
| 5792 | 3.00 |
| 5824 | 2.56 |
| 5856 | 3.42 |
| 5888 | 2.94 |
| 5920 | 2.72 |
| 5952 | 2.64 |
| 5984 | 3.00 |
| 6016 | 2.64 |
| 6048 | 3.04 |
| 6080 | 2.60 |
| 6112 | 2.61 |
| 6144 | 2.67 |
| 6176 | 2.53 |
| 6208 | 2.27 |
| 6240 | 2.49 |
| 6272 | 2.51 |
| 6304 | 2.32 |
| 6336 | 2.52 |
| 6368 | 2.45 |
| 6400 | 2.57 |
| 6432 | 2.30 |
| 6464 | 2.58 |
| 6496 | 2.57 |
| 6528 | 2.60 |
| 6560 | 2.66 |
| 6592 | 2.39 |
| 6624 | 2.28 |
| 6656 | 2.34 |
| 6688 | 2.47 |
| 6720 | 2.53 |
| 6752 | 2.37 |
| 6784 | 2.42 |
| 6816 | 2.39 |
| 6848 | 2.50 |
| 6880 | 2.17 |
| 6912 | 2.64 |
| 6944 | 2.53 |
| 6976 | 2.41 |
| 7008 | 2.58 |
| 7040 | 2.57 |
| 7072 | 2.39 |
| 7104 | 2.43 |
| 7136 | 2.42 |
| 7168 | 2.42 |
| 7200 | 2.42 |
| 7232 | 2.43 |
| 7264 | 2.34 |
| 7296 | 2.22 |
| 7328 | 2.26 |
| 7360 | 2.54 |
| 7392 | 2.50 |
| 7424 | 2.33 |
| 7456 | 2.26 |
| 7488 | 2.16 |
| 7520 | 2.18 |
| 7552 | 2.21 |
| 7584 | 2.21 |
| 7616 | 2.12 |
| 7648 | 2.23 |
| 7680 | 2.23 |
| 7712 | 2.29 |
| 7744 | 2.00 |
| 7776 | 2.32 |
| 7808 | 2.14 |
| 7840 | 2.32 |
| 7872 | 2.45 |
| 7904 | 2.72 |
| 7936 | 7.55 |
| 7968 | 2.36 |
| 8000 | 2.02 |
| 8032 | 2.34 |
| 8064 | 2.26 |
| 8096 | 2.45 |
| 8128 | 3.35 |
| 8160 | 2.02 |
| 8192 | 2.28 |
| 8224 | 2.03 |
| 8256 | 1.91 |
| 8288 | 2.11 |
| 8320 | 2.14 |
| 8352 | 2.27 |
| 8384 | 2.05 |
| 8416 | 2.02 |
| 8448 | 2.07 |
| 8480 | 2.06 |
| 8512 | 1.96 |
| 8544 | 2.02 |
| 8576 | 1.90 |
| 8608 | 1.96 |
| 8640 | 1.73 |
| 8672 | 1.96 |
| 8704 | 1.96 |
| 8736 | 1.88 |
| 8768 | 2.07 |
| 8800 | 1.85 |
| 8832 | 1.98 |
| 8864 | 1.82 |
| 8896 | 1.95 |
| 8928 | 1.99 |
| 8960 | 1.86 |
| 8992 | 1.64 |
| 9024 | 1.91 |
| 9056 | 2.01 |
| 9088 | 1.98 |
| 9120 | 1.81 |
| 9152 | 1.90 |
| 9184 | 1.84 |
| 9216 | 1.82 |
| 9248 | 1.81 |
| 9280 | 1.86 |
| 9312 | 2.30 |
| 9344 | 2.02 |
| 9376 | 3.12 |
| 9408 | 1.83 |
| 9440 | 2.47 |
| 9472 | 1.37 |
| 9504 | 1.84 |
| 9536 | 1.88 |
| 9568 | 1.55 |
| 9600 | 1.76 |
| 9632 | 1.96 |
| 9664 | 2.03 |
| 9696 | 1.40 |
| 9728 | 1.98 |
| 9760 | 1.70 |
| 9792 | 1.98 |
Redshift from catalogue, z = 0.21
